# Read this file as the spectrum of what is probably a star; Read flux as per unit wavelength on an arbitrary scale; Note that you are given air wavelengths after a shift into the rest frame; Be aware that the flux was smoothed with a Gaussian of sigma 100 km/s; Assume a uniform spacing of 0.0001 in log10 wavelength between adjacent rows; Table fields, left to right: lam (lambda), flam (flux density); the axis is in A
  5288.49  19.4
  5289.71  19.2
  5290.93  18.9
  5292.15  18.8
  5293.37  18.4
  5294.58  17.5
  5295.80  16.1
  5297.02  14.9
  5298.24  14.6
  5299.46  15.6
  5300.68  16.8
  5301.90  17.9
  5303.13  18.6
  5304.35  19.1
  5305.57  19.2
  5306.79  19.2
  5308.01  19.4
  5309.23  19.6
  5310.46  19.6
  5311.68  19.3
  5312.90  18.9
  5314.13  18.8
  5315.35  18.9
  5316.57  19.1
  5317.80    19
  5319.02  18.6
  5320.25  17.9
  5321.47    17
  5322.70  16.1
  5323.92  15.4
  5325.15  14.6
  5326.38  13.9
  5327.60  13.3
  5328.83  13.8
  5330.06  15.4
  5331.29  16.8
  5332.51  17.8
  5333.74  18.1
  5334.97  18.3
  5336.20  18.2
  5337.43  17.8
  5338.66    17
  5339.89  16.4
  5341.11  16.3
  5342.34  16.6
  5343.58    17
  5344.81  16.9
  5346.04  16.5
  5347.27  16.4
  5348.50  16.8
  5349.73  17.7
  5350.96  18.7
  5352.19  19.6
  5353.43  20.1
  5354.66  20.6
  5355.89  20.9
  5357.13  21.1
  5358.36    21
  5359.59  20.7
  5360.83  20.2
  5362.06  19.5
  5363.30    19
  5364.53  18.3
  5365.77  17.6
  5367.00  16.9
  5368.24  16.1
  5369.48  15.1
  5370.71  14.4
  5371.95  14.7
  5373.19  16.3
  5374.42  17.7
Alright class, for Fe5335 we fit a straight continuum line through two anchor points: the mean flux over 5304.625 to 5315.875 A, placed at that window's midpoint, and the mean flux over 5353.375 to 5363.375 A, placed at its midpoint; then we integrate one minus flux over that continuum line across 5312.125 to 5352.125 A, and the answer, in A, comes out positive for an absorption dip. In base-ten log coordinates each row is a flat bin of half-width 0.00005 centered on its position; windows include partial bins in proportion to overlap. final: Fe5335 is 5.5 A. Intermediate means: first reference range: 19.2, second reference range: 20.4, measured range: 17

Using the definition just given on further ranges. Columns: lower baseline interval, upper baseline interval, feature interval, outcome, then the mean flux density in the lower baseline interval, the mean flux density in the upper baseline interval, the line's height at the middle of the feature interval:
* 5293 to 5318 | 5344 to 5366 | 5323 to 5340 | 2.2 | 18.1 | 19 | 18.6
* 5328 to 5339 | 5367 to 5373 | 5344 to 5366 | -4.1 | 16.9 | 15.3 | 16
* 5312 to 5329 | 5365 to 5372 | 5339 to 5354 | -0.9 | 16.9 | 15.9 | 16.4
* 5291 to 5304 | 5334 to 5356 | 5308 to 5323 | -1.1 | 17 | 17.8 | 17.3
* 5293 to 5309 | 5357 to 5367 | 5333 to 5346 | 1.0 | 17.5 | 19.4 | 18.7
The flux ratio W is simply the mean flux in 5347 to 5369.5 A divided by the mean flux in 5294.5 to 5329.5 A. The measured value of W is 1.09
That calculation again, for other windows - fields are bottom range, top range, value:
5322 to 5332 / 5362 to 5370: 1.16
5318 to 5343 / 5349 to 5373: 1.12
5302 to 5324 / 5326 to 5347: 0.89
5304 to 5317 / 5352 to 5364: 1.06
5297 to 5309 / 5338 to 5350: 0.94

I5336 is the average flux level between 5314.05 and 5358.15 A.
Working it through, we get 17.4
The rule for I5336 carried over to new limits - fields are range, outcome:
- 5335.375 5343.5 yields 17.1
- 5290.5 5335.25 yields 17.4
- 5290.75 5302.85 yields 16.9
